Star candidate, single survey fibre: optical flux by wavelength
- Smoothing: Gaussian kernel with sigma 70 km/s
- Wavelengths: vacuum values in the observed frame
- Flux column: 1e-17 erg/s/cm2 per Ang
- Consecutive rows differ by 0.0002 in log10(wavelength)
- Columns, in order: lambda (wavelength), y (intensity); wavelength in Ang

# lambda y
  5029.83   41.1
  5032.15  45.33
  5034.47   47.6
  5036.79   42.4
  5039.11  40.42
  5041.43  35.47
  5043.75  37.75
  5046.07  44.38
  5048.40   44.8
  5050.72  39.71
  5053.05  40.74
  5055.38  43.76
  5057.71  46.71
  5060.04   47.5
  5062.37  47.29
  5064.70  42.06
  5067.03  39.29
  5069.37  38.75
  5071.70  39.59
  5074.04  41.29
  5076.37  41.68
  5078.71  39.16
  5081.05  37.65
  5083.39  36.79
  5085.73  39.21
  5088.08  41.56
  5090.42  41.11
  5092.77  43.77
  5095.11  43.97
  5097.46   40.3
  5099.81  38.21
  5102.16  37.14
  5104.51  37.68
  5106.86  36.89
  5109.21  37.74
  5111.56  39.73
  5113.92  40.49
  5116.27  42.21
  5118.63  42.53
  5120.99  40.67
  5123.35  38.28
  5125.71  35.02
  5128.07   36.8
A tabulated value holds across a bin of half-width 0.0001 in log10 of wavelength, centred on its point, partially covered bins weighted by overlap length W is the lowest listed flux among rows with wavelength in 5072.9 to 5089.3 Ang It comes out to 36.79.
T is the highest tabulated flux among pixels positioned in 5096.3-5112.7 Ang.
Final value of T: 40.3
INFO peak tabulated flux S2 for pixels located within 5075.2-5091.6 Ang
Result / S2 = 41.68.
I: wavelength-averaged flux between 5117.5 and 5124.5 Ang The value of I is 40.5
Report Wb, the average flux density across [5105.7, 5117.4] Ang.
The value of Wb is 39.4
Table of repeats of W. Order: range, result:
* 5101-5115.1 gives 36.89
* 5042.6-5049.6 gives 37.75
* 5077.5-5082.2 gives 37.65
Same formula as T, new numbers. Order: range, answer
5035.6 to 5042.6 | 42.4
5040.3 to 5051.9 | 44.8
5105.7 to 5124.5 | 42.53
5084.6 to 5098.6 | 43.97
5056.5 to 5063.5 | 47.5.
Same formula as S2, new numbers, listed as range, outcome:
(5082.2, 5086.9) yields 39.21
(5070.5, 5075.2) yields 41.29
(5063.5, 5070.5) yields 42.06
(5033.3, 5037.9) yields 47.6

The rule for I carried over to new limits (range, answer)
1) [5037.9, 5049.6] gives 40.6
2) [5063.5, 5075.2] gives 40.2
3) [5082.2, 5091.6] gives 39.6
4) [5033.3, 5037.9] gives 45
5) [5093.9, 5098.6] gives 42.2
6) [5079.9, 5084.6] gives 37.3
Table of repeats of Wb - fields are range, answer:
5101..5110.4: 37.4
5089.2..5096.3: 42.9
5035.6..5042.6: 39.5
